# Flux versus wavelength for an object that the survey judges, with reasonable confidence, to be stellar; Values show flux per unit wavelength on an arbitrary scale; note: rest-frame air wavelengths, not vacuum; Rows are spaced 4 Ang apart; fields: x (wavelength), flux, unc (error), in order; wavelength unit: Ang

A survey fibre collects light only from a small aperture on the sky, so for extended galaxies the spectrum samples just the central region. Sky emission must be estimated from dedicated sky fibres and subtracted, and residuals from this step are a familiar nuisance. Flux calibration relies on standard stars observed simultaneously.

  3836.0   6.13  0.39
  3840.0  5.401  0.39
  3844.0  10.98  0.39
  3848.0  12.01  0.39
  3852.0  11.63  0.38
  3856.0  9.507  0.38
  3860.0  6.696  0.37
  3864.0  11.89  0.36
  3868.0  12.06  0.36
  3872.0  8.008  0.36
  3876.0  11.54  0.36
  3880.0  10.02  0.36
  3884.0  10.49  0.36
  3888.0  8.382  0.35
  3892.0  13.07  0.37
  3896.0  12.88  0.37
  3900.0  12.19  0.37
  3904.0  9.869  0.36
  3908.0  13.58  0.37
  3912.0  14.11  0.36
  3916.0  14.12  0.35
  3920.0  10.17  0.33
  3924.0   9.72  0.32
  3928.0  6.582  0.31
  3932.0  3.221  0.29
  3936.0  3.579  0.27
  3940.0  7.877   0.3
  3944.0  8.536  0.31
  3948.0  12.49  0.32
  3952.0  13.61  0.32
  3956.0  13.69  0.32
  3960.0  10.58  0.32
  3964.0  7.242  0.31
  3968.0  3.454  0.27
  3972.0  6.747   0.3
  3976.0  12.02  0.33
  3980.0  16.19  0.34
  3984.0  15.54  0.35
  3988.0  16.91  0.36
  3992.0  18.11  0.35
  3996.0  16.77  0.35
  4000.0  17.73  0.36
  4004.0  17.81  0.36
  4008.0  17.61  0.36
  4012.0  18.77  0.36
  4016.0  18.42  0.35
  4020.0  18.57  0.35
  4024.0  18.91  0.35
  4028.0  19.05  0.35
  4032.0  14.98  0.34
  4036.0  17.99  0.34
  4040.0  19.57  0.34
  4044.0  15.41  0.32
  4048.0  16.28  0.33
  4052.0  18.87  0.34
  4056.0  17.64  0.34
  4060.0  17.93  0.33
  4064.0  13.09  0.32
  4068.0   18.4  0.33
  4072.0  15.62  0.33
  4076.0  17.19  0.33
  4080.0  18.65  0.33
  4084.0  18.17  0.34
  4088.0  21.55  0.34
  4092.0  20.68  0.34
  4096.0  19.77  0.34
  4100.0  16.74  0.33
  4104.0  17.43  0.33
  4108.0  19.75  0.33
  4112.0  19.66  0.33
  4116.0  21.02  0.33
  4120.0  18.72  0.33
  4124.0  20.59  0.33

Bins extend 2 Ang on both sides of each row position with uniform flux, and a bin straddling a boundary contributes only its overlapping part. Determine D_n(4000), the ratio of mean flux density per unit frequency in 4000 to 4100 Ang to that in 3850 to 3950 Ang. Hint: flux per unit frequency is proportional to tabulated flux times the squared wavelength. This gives 1.9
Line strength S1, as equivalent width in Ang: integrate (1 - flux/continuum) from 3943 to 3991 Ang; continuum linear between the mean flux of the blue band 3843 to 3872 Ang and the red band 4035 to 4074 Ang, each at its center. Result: 8.7 Ang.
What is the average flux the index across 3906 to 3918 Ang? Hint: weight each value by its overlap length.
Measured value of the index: 13.9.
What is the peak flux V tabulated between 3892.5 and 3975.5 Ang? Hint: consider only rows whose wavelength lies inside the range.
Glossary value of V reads 14.12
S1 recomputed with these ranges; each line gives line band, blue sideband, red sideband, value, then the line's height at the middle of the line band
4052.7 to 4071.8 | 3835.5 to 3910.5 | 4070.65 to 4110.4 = 0.8 Ang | 17.6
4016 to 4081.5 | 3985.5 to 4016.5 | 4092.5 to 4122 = 3.3 Ang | 18.3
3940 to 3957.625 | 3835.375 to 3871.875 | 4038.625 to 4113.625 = 2.2 Ang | 13.2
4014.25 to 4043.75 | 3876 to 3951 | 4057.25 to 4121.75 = -4.8 Ang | 15.6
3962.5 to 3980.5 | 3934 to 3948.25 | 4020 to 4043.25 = 4.3 Ang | 11.1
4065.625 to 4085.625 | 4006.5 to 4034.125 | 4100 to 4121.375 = 1.3 Ang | 18.7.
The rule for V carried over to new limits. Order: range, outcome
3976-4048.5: 19.57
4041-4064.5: 18.87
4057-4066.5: 17.93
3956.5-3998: 18.11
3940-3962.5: 13.69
